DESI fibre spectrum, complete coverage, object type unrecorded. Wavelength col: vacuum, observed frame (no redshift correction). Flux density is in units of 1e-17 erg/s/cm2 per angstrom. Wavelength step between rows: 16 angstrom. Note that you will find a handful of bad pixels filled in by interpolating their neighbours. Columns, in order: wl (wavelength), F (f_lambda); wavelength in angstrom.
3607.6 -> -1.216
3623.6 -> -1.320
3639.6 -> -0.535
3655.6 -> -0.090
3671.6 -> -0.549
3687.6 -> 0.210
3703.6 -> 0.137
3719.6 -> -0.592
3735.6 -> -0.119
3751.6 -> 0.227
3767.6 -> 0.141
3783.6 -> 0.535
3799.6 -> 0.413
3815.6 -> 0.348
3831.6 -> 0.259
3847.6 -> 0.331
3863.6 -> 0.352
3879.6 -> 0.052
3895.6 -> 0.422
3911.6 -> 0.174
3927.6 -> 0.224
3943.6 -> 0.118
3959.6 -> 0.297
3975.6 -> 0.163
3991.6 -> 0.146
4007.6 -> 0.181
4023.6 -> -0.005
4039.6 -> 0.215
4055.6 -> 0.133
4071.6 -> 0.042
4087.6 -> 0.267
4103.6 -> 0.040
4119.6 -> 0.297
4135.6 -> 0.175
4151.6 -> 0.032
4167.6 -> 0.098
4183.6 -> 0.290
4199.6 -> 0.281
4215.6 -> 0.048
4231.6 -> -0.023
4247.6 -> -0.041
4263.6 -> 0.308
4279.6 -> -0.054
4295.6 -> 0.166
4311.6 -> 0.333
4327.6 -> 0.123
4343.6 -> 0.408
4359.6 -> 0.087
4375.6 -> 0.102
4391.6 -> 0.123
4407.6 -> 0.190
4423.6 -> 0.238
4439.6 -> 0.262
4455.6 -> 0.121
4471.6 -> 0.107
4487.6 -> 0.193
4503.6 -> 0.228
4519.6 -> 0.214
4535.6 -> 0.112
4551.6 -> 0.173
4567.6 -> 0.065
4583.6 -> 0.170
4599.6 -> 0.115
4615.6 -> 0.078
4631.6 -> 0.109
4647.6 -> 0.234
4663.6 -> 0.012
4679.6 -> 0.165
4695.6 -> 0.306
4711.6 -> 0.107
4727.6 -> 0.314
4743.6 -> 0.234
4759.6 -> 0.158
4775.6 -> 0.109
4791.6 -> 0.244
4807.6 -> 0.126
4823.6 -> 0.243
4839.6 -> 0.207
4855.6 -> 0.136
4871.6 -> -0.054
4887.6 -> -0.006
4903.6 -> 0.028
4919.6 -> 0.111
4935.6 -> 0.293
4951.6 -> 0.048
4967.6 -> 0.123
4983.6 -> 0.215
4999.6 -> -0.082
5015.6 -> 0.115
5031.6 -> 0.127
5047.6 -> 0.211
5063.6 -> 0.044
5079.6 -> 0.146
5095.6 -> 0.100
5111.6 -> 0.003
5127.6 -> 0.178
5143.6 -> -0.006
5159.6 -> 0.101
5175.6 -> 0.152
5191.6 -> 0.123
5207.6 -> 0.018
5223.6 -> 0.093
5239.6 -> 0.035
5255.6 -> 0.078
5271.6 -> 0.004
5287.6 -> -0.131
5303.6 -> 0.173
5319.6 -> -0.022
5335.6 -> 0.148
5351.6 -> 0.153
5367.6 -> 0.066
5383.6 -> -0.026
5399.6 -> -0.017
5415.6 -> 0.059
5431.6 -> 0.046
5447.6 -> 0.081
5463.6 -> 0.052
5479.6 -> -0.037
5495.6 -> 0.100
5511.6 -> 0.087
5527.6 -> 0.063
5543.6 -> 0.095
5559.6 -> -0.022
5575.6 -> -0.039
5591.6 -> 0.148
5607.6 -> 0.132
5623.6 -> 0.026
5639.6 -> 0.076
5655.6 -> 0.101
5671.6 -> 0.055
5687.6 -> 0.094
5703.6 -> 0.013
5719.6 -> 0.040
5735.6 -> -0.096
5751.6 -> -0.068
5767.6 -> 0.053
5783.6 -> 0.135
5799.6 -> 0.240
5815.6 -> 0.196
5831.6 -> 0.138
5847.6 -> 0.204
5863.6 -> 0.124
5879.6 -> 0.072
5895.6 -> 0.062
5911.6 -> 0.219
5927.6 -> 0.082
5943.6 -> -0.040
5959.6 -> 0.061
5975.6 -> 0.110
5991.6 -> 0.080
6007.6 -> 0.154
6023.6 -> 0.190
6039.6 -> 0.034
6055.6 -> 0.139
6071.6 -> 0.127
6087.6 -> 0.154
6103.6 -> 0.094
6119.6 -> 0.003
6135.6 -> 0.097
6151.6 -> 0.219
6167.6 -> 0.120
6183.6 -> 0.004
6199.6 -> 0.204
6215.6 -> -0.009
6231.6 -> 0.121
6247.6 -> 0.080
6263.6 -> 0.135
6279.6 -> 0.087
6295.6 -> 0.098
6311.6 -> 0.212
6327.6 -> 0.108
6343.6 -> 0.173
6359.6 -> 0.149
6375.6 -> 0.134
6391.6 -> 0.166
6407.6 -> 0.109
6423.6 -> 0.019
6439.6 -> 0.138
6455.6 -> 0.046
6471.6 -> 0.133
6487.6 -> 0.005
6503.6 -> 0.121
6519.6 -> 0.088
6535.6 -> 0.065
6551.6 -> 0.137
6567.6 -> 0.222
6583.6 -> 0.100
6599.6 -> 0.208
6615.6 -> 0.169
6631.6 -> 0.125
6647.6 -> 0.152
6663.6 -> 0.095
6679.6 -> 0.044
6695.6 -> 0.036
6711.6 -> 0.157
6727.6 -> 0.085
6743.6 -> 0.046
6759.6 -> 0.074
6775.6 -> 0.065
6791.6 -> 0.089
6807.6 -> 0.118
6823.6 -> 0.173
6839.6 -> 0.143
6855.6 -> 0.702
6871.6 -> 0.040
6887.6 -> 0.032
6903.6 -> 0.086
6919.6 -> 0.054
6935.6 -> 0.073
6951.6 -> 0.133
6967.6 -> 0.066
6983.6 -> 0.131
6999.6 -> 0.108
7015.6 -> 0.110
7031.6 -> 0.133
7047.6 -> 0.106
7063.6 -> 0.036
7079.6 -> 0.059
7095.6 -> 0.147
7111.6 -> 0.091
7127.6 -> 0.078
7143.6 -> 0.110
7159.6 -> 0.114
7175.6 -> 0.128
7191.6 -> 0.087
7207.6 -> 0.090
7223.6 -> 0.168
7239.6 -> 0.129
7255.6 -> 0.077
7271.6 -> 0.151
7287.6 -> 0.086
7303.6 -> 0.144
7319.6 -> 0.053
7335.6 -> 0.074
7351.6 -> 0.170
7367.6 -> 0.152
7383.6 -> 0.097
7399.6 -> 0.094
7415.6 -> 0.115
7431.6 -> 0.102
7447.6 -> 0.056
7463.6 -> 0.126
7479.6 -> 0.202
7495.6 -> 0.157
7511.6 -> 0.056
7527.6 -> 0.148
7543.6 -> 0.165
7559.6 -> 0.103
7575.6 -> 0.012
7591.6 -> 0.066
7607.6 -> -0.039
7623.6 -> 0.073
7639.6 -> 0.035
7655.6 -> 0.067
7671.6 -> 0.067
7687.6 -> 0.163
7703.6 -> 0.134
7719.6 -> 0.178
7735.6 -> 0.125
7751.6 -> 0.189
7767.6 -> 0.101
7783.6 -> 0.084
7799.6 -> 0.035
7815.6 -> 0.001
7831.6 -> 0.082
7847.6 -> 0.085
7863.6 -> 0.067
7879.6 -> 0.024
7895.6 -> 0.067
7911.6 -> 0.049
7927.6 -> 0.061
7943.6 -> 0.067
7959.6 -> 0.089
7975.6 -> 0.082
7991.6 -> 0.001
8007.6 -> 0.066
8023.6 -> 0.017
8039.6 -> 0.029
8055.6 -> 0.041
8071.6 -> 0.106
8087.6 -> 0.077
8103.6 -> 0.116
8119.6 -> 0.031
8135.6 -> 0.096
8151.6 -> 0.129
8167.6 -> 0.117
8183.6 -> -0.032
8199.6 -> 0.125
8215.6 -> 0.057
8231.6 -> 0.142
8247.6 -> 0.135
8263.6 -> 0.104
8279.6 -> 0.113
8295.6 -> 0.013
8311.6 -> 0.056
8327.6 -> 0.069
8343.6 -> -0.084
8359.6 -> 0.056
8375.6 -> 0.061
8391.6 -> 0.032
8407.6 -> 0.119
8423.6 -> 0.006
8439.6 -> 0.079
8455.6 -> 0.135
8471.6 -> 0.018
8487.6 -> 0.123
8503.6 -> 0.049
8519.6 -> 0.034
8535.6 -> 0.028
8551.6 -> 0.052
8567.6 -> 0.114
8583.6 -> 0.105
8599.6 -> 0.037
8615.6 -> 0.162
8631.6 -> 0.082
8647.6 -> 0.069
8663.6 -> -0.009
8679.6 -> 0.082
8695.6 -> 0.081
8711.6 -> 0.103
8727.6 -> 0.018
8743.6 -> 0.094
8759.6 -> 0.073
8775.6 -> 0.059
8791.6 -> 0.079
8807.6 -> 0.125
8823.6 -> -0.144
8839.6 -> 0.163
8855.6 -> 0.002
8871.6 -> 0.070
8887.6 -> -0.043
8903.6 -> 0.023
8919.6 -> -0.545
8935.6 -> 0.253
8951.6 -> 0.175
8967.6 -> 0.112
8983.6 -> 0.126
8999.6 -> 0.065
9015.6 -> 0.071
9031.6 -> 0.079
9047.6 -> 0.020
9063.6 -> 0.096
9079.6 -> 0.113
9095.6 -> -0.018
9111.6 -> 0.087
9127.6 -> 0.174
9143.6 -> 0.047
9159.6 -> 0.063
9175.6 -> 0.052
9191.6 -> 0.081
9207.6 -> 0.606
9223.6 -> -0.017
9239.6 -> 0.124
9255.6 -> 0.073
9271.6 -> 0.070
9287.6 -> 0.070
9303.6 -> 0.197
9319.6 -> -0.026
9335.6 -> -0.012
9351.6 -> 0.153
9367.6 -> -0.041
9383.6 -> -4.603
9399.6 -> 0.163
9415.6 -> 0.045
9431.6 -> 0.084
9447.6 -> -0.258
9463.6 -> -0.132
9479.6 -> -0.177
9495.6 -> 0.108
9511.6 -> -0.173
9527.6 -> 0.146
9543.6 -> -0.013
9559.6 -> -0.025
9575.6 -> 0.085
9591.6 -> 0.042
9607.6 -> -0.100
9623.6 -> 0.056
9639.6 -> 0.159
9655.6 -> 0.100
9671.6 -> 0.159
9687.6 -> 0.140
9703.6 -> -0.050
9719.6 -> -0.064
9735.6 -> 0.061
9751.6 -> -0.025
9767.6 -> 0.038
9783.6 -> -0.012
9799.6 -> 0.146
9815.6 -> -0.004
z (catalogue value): 0.84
